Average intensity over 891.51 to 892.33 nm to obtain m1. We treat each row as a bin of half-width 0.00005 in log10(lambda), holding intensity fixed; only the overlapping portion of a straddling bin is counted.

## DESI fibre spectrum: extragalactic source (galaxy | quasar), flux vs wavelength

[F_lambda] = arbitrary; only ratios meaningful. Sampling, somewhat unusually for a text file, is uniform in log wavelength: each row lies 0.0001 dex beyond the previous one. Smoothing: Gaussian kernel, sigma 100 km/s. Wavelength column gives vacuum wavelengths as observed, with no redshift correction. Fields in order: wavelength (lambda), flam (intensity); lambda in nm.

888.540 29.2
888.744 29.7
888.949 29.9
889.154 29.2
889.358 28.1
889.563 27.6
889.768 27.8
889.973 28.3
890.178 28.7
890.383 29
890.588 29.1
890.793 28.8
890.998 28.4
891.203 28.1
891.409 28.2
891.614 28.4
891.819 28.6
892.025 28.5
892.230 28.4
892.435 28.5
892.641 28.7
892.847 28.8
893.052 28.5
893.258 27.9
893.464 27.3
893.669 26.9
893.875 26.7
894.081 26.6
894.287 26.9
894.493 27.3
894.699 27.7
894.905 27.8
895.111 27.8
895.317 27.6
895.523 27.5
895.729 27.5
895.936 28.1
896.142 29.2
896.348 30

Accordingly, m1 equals 28.5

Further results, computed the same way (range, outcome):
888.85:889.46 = 29.1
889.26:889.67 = 27.8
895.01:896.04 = 27.7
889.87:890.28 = 28.5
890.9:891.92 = 28.3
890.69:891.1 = 28.6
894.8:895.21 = 27.8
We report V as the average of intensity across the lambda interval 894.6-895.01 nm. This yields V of 27.8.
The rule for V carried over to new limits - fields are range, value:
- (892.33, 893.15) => 28.6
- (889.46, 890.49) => 28.3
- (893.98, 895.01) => 27.3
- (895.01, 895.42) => 27.7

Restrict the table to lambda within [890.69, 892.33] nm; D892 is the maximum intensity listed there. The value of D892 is 28.8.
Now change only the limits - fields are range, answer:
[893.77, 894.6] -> 27.3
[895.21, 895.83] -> 27.6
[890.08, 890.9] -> 29.1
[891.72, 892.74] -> 28.7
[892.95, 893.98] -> 28.5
